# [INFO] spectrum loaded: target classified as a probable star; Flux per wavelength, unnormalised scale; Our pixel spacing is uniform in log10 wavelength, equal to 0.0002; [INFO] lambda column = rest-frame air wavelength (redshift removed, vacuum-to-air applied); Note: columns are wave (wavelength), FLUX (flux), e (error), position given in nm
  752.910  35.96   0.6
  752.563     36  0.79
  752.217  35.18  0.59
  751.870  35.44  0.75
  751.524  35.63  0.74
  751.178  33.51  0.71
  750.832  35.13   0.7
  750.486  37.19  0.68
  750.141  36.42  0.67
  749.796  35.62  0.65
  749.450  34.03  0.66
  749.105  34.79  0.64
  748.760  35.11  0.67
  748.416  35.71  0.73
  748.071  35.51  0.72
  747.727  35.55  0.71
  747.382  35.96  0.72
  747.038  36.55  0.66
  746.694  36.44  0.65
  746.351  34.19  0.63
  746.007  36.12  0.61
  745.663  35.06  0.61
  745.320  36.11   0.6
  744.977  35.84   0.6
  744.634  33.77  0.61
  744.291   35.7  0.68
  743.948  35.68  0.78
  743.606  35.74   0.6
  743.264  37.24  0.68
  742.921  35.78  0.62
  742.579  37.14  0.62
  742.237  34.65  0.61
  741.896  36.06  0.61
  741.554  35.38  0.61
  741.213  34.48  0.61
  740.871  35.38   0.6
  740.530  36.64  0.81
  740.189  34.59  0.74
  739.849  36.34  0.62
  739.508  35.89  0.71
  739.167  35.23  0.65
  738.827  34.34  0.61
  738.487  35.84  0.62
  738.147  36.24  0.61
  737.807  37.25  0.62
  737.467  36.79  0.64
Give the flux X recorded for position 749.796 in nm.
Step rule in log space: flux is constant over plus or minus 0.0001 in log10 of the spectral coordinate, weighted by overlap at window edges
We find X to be 35.62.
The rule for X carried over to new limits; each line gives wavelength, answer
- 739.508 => 35.89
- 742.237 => 34.65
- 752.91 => 35.96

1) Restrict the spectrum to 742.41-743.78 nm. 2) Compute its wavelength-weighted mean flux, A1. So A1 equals 36.5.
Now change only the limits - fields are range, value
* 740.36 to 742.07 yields 35.6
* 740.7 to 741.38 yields 34.9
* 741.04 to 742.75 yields 35.5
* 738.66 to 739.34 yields 34.8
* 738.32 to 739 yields 35.1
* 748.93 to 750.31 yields 35.2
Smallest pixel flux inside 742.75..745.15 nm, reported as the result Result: 33.77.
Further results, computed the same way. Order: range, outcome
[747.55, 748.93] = 35.11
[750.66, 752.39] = 33.51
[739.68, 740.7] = 34.59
